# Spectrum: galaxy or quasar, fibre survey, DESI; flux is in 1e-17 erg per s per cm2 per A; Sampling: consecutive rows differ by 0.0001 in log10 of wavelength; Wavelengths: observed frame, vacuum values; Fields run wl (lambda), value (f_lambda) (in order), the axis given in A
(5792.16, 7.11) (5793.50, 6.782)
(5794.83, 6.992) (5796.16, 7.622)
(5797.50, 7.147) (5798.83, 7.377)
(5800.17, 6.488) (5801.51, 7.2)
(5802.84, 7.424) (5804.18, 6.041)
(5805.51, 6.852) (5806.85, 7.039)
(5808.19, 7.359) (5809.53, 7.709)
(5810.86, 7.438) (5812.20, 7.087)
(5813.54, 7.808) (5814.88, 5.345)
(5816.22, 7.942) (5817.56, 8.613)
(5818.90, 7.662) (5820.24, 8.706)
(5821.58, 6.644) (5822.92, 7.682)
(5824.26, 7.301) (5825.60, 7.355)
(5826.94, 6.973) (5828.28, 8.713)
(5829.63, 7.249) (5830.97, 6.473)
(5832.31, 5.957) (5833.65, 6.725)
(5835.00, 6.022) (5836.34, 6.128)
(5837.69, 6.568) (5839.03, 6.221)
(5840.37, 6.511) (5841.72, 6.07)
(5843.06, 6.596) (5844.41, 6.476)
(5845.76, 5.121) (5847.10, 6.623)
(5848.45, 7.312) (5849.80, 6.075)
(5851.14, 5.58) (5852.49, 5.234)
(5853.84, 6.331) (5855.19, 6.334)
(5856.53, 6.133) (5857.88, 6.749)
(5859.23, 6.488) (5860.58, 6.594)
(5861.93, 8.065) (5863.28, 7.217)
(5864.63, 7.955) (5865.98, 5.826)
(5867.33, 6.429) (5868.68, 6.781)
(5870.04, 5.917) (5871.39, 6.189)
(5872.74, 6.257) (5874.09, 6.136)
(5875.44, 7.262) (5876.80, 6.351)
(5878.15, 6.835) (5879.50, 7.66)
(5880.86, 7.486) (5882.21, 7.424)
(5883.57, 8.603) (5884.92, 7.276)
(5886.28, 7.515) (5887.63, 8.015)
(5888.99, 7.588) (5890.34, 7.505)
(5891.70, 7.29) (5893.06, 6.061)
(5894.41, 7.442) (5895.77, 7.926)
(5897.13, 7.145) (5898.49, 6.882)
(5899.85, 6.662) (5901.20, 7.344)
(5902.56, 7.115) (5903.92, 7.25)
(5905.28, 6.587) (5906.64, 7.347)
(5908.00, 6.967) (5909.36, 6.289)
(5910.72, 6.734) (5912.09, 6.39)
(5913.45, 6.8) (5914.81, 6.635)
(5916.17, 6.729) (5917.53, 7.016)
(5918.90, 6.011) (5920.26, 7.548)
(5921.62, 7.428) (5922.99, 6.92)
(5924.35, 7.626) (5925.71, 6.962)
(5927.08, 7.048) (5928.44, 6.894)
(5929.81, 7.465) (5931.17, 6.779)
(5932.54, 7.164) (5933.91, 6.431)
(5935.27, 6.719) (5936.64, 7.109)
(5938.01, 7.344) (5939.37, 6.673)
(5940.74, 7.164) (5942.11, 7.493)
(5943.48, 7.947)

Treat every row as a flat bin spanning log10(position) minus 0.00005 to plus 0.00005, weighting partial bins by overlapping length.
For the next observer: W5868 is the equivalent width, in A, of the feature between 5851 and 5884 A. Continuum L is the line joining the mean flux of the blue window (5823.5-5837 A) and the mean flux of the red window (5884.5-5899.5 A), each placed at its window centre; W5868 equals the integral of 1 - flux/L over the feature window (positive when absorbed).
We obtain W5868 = 2.0 A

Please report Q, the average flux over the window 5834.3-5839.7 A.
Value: 6.23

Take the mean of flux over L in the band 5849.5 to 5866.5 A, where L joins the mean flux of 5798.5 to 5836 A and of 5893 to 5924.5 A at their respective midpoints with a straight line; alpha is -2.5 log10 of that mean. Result 0.088 mag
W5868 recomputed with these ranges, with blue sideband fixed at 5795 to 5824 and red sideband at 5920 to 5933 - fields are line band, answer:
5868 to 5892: 0.35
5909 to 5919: 0.79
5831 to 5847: 2.24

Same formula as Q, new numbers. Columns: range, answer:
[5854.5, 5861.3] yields 6.47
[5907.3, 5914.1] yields 6.63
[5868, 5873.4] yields 6.28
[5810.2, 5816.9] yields 7.12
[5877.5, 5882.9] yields 7.35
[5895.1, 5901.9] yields 7.19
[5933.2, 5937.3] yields 6.75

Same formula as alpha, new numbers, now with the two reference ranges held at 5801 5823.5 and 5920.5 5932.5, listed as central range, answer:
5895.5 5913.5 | 0.038 mag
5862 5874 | 0.097 mag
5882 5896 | -0.043 mag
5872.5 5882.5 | 0.045 mag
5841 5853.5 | 0.187 mag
